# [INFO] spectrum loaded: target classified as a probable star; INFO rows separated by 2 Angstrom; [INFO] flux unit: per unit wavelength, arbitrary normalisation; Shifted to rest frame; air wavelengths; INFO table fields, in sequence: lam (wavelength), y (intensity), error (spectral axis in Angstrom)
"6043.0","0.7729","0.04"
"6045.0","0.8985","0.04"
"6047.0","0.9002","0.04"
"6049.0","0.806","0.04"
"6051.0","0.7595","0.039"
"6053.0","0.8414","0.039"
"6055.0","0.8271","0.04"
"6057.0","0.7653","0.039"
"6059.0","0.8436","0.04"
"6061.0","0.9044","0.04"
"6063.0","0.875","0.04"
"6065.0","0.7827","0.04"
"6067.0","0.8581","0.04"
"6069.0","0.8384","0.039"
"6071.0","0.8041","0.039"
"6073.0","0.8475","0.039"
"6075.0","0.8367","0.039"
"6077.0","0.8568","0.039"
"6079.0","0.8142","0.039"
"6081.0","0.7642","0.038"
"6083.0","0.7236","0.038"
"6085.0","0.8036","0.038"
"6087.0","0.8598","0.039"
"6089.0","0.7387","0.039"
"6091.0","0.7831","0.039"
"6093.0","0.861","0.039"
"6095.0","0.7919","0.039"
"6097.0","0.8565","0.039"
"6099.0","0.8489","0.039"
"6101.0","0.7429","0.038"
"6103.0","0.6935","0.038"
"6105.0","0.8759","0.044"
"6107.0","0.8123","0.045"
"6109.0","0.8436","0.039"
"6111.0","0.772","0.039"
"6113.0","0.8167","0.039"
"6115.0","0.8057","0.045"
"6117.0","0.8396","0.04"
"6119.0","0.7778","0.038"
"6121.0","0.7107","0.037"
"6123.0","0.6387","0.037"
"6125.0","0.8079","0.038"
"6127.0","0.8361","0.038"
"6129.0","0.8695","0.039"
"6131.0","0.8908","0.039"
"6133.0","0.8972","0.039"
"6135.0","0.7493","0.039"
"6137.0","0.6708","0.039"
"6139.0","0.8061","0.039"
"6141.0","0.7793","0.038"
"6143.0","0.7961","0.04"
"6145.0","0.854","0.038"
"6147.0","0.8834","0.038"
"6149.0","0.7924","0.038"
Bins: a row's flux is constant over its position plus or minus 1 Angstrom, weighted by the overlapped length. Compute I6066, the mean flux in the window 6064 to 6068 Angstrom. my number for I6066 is 0.82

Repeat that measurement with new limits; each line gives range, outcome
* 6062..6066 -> 0.829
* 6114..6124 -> 0.754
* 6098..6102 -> 0.796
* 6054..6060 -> 0.812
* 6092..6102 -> 0.82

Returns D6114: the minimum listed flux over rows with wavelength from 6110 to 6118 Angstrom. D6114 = 0.772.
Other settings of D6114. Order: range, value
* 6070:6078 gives 0.8041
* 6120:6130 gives 0.6387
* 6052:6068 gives 0.7653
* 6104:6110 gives 0.8123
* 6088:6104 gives 0.6935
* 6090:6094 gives 0.7831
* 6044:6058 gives 0.7595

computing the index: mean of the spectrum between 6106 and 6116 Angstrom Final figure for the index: 0.81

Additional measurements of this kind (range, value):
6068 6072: 0.821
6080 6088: 0.788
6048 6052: 0.783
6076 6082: 0.812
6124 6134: 0.86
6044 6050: 0.868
